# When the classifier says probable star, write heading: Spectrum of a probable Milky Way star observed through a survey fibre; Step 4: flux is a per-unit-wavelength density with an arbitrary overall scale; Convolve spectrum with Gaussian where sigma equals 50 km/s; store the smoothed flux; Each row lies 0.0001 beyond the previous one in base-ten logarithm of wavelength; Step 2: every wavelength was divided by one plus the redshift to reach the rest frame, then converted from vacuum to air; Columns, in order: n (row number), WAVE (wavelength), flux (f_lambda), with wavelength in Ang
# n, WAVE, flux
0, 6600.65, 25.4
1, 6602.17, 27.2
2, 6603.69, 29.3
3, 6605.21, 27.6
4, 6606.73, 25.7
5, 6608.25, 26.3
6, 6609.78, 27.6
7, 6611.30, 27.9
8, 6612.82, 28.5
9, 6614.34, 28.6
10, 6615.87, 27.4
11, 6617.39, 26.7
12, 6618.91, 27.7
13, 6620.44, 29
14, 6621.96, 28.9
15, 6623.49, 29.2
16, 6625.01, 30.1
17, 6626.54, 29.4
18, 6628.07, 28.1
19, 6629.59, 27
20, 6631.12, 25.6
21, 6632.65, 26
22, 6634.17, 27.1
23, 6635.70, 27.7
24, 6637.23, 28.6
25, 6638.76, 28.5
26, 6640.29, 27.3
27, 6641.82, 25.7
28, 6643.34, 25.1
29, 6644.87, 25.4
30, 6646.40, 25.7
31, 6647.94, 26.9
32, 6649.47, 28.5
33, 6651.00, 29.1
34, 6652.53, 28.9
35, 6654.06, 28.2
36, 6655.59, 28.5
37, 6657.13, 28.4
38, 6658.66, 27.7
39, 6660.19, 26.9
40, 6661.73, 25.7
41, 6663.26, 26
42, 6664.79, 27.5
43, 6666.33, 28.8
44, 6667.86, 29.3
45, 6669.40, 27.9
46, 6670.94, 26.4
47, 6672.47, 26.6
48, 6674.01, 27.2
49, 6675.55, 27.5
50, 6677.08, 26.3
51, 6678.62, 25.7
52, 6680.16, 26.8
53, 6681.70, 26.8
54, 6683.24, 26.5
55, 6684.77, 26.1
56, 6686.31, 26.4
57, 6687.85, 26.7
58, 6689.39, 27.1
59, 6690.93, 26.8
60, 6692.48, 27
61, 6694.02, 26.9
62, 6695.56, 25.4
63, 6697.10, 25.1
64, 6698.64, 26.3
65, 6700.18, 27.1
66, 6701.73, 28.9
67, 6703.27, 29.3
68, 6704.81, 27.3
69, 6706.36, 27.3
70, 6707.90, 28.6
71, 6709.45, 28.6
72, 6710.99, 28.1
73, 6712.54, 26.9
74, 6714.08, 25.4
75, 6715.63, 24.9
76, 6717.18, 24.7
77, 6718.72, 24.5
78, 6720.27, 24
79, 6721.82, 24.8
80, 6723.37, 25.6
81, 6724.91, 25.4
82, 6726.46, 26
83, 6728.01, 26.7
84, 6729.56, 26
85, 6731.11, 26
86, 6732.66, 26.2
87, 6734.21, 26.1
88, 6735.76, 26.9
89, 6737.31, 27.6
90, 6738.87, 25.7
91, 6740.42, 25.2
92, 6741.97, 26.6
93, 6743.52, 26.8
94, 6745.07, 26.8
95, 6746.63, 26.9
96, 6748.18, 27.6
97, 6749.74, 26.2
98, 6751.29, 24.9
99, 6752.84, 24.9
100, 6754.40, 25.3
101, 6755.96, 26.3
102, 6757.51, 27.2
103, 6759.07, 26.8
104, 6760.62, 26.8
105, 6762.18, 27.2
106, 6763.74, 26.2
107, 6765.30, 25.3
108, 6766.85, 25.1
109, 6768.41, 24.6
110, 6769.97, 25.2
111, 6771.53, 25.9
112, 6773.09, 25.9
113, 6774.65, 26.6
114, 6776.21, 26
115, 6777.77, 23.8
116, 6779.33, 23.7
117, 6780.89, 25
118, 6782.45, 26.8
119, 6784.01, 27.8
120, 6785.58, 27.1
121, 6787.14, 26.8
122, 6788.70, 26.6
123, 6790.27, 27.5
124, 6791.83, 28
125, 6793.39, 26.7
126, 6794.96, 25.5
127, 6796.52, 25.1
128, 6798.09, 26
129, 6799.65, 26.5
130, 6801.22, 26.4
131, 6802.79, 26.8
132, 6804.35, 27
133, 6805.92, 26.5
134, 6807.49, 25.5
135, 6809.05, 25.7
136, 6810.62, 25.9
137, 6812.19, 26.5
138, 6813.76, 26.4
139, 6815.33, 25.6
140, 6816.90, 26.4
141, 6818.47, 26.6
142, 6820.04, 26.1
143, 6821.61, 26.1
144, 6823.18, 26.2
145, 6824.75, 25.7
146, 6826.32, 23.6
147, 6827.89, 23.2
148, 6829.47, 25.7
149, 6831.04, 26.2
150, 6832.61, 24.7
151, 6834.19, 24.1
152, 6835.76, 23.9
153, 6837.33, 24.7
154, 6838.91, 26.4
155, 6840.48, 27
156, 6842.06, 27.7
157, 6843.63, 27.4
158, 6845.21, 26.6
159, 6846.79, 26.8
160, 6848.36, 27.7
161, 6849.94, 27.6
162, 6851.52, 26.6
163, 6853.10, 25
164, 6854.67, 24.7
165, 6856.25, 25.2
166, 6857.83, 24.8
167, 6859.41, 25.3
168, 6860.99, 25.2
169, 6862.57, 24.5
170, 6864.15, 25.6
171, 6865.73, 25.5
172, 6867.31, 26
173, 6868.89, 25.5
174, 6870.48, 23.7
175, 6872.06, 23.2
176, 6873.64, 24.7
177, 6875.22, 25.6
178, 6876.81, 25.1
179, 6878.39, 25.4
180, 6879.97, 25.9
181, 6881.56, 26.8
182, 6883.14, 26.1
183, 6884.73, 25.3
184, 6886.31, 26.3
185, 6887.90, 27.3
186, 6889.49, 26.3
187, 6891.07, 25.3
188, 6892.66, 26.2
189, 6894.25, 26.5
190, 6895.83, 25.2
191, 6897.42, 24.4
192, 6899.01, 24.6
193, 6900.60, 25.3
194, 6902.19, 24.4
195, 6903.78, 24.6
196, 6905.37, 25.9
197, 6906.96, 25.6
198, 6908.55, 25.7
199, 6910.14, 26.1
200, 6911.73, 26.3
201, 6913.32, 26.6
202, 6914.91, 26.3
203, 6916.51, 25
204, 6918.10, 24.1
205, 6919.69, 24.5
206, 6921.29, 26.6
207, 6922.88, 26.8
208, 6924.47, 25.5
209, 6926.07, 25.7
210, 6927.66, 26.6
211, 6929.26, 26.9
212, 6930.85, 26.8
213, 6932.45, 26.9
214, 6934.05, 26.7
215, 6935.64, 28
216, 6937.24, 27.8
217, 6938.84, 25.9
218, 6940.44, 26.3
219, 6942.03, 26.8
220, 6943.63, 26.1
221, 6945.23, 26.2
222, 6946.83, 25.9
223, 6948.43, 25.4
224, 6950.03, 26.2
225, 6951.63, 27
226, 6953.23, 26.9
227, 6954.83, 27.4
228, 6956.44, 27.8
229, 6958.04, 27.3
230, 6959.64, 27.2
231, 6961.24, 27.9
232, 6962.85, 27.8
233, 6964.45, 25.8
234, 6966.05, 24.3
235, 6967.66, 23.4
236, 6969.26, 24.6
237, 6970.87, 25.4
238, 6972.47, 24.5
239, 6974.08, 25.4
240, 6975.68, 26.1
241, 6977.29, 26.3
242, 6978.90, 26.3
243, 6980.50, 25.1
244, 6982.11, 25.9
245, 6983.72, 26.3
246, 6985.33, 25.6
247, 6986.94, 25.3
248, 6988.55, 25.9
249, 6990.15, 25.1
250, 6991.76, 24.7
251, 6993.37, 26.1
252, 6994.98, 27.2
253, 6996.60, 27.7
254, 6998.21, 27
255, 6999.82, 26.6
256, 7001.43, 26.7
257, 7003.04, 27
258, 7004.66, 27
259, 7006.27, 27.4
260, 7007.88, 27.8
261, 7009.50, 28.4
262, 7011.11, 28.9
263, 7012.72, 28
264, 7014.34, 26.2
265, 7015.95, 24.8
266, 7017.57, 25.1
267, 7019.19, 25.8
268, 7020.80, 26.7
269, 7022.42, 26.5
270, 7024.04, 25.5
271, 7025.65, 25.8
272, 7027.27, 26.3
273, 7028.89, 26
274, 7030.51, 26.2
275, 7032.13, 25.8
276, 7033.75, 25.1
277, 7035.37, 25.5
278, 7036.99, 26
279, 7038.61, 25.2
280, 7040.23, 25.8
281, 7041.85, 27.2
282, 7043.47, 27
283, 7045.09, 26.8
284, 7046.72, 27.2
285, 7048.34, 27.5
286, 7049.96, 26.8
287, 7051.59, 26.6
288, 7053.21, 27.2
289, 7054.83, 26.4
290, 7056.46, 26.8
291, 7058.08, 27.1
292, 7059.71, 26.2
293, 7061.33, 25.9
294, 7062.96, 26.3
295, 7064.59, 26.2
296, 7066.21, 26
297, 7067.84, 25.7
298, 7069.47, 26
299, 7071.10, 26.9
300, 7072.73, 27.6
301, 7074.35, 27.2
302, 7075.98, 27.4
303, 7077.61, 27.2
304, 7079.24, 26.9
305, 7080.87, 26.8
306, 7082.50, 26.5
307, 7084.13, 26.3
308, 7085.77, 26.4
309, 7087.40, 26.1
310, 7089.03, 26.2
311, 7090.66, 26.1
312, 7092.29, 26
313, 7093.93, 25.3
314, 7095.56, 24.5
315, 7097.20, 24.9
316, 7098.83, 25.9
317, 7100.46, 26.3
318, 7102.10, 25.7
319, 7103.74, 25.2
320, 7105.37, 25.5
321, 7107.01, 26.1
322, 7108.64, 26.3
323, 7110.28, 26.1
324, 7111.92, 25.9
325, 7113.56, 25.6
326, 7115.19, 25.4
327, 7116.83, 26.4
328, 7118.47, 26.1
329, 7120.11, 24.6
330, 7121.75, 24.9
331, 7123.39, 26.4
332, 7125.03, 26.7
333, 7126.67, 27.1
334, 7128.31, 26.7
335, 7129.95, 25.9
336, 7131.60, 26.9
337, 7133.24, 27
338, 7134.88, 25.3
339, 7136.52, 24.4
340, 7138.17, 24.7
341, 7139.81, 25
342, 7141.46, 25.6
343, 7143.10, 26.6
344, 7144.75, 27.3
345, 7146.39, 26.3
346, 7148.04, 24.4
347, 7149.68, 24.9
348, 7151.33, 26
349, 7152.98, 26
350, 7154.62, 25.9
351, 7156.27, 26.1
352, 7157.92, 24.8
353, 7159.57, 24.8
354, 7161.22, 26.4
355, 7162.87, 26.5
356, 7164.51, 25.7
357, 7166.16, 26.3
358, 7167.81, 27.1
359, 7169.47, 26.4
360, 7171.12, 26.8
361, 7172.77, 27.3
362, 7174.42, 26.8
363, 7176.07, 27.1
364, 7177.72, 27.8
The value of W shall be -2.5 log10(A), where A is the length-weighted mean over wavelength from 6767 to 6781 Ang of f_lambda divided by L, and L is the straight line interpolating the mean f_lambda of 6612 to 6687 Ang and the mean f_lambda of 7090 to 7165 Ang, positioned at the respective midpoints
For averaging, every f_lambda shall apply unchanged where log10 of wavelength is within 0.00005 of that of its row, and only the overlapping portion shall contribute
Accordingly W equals 0.08 mag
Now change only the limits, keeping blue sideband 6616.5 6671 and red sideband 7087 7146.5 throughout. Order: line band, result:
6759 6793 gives 0.04 mag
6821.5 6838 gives 0.09 mag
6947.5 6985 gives 0.01 mag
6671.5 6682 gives 0.03 mag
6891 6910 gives 0.06 mag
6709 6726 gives 0.07 mag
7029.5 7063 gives -0.01 mag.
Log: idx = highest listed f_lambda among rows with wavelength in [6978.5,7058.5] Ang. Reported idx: 28.9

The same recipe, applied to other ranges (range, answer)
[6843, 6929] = 27.7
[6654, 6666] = 28.5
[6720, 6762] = 27.6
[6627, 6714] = 29.3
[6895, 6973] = 28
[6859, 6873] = 26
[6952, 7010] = 28.4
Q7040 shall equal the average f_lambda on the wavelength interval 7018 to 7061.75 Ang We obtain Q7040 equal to 26.3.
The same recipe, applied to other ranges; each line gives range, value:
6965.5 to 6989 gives 25.4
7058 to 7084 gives 26.6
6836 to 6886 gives 25.7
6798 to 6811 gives 26.3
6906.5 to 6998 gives 26.1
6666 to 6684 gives 27.1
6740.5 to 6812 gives 26.2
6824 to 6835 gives 24.7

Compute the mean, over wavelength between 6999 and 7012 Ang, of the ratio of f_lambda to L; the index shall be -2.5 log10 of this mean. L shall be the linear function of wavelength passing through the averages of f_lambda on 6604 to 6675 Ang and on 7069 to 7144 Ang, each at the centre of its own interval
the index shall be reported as -0.04 mag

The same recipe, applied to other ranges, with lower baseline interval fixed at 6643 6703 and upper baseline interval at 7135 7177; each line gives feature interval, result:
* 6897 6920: 0.05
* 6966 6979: 0.05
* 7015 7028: 0.02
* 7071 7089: -0.03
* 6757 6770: 0.03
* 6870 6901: 0.05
